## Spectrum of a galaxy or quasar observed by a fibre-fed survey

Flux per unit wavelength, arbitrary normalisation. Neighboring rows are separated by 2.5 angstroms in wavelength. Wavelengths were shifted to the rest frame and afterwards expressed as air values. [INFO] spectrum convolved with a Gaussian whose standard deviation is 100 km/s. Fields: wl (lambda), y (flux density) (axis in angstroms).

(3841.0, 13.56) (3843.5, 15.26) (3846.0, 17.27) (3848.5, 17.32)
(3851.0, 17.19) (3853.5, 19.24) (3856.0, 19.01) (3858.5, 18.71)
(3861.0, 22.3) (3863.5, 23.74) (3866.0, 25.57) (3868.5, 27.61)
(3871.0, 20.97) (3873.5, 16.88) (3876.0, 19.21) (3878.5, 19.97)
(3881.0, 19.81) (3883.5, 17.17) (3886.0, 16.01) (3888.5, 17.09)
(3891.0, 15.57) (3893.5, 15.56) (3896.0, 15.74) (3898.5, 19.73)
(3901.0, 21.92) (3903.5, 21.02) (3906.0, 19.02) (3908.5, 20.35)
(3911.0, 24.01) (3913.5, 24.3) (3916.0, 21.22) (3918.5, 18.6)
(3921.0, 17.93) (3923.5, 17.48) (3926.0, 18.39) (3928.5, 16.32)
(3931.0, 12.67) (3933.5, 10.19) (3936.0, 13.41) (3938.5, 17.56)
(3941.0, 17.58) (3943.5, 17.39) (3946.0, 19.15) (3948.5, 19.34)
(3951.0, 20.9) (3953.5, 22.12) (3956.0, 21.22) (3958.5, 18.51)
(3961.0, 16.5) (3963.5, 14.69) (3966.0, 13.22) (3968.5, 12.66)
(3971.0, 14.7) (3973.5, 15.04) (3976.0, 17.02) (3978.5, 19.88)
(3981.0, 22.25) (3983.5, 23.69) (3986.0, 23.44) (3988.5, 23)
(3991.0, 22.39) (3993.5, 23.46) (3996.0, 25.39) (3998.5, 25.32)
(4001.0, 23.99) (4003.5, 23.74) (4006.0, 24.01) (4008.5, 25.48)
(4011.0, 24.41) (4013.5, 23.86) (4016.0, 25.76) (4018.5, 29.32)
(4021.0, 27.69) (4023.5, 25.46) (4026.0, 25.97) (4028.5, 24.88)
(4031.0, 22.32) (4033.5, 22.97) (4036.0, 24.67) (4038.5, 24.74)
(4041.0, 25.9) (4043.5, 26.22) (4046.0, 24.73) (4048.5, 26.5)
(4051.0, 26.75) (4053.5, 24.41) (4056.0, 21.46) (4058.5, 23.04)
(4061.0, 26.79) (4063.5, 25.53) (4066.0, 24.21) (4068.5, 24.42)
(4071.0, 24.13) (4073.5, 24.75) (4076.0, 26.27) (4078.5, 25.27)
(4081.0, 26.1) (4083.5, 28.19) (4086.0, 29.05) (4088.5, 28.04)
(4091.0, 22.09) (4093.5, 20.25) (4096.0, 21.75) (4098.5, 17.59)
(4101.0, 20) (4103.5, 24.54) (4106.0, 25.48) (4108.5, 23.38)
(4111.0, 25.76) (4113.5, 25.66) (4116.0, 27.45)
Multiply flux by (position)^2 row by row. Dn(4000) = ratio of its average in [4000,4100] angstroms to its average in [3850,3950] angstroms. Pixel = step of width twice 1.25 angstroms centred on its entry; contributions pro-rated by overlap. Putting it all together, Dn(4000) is 1.4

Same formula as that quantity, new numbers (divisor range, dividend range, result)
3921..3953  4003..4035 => 1.55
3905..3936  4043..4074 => 1.46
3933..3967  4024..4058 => 1.48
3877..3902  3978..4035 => 1.45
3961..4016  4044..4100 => 1.22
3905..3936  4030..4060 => 1.44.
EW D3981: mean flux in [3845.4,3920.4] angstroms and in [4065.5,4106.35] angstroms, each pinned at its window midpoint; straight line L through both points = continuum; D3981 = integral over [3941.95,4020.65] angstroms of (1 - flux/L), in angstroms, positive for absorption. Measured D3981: 3.2 angstroms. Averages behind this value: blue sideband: 19.7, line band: 21.1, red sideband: 24.2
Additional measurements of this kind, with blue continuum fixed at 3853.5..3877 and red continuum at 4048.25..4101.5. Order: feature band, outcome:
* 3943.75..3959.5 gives 1.8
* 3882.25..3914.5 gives 4.3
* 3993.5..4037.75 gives -2.6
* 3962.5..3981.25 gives 5.8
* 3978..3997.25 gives 0.1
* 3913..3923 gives 1.0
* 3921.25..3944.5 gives 6.9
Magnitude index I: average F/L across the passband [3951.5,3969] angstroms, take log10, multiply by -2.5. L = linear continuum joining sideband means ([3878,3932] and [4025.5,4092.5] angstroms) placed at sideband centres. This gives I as 0.20 mag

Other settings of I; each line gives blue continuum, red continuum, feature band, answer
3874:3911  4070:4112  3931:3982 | 0.20 mag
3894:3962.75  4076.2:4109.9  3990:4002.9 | -0.16 mag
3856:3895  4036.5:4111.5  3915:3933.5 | 0.22 mag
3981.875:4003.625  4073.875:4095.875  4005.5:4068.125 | -0.02 mag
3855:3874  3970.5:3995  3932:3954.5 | 0.21 mag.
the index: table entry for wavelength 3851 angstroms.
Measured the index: 17.19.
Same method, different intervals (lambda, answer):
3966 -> 13.22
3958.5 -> 18.51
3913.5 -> 24.3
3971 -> 14.7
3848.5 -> 17.32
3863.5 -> 23.74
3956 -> 21.22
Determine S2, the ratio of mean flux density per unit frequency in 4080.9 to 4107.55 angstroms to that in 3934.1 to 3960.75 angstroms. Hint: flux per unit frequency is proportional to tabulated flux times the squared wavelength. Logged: 1.39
